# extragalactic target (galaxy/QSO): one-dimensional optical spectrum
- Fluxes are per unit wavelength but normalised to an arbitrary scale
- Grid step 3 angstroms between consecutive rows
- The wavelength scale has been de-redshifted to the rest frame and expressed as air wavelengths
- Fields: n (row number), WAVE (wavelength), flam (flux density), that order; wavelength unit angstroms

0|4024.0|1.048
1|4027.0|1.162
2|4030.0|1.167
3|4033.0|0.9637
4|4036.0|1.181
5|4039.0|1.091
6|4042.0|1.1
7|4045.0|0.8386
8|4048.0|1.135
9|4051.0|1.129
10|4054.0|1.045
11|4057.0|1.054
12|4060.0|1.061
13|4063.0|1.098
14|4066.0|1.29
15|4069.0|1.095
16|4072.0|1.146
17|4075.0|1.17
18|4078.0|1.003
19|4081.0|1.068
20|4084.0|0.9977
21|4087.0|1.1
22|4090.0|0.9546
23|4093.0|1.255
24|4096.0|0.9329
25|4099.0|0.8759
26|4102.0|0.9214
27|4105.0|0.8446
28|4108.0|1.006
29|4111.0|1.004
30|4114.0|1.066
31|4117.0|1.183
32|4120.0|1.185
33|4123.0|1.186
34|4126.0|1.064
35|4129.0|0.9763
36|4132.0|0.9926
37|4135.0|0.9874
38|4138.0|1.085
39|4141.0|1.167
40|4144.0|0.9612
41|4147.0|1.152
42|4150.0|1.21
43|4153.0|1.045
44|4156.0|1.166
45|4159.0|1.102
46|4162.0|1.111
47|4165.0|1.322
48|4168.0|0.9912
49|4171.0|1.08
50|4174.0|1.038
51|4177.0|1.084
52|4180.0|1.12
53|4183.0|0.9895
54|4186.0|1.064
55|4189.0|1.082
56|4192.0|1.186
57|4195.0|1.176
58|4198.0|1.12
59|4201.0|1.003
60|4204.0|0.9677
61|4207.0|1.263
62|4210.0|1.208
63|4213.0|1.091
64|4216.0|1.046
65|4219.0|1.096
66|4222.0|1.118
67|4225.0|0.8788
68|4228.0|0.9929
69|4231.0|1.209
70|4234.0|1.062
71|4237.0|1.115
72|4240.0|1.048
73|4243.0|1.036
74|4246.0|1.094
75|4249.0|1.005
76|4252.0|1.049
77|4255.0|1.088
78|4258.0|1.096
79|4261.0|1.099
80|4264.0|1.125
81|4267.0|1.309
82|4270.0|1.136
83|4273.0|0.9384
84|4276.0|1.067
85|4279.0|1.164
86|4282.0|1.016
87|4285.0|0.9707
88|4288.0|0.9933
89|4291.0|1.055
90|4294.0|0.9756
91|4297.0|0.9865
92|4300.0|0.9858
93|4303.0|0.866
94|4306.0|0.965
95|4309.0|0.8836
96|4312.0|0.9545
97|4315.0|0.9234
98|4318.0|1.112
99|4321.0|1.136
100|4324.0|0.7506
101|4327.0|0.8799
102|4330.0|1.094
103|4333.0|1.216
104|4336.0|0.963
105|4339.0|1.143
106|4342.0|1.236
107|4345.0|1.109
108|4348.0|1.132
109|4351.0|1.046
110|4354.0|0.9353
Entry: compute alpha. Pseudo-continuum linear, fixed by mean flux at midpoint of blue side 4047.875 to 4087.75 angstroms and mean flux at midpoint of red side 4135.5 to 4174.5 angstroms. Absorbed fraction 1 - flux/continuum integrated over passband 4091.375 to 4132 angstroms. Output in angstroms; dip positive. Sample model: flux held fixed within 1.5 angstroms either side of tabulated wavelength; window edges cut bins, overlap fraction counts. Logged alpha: 2.5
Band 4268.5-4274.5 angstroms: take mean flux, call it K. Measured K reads 1.04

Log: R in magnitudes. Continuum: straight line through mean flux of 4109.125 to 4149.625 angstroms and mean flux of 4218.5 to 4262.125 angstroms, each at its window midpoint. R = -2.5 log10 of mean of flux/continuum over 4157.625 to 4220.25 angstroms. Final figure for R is -0.03 mag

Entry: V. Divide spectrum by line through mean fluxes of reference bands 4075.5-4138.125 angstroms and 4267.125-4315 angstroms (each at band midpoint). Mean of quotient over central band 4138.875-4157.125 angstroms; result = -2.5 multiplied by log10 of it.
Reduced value -0.09 mag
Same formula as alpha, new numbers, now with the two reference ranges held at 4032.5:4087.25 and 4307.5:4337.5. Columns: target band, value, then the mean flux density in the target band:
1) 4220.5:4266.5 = -2.43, 1.07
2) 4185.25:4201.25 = -1.20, 1.12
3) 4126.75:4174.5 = -1.61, 1.09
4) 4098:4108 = 1.58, 0.9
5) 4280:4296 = -0.05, 1.01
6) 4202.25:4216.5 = -1.20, 1.12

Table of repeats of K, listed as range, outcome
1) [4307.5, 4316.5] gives 0.921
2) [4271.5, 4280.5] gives 1.06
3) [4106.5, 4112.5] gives 1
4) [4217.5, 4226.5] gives 1.03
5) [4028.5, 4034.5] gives 1.07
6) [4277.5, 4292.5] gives 1.04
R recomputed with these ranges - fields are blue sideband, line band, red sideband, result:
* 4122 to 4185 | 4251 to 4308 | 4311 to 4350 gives 0.02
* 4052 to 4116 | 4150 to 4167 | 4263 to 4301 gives -0.10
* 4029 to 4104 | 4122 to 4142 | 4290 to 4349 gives -0.01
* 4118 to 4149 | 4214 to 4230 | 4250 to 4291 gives 0.05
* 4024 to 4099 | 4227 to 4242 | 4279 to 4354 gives -0.05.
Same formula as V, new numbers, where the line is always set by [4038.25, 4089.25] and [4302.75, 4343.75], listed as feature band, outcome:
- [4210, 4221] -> -0.06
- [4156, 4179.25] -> -0.05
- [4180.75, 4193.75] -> -0.04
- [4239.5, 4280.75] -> -0.06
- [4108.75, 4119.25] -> -0.02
